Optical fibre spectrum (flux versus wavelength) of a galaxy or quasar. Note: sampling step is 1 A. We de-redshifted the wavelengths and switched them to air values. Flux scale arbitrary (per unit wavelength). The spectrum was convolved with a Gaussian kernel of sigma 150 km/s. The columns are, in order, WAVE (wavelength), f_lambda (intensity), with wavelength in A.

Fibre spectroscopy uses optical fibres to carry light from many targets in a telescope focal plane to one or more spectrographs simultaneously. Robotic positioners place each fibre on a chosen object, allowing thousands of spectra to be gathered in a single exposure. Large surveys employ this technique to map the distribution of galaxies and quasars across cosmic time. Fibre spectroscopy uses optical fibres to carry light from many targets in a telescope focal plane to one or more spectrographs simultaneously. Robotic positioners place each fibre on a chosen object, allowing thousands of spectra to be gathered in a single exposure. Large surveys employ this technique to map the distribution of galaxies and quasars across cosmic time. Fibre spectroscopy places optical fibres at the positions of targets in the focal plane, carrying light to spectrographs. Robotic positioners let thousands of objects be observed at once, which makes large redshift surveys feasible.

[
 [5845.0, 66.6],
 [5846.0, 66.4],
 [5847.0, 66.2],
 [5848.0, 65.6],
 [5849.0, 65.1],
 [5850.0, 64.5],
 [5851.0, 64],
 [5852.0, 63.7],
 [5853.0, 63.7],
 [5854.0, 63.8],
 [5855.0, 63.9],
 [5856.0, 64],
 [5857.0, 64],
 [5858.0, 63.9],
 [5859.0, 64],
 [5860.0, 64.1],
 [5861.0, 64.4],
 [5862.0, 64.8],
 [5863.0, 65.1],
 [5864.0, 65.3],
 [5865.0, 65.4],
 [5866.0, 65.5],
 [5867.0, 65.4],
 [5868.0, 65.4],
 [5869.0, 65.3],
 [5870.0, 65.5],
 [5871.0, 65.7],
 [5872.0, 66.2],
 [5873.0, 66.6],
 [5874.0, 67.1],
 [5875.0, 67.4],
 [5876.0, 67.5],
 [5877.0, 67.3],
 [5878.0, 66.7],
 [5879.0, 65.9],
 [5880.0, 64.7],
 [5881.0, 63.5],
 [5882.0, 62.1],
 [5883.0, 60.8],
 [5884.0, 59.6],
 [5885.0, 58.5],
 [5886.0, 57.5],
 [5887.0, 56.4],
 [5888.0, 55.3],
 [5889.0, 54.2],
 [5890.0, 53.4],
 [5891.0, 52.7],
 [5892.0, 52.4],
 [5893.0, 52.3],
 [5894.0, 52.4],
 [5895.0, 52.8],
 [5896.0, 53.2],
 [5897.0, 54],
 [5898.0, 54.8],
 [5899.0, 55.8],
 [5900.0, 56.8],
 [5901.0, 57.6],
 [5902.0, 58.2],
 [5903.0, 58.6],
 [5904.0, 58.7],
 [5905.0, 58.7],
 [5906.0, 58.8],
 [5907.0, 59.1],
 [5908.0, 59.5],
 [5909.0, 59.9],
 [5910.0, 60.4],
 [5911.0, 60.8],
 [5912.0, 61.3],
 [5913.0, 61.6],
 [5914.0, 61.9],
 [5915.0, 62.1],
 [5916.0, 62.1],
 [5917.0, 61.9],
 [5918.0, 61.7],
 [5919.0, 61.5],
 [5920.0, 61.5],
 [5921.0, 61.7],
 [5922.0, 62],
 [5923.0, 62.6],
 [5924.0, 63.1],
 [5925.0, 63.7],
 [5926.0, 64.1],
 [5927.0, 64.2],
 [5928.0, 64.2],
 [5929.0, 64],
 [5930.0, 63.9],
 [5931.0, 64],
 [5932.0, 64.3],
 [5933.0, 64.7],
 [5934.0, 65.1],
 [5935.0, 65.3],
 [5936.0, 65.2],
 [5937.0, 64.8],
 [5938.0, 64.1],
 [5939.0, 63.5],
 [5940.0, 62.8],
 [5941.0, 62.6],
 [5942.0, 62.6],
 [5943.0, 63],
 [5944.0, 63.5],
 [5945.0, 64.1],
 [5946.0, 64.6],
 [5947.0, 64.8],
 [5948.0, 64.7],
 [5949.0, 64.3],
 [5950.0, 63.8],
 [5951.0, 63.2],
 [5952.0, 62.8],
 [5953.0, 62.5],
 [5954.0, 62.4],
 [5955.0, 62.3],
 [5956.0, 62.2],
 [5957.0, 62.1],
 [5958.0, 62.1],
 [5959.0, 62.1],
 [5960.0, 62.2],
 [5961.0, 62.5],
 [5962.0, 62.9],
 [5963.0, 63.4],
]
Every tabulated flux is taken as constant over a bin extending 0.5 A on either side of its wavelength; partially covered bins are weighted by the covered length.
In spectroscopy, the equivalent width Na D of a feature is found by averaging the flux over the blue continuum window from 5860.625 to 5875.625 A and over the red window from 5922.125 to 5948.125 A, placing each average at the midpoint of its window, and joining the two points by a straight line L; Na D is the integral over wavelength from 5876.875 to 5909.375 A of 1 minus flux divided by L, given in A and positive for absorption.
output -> 3.6 A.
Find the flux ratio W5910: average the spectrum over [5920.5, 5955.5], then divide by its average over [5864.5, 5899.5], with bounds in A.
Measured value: 1.1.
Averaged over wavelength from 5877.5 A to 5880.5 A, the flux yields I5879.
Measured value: 65.8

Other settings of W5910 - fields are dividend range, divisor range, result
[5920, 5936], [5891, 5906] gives 1.15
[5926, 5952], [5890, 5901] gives 1.19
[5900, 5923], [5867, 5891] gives 0.97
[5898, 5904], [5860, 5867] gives 0.88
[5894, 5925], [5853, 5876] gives 0.91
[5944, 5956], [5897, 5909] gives 1.10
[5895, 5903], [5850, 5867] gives 0.87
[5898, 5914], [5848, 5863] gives 0.92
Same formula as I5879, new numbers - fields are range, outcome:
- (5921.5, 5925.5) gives 62.8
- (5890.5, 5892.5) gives 52.5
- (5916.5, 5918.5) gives 61.8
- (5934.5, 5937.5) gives 65.1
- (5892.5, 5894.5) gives 52.3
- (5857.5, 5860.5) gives 64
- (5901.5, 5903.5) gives 58.4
